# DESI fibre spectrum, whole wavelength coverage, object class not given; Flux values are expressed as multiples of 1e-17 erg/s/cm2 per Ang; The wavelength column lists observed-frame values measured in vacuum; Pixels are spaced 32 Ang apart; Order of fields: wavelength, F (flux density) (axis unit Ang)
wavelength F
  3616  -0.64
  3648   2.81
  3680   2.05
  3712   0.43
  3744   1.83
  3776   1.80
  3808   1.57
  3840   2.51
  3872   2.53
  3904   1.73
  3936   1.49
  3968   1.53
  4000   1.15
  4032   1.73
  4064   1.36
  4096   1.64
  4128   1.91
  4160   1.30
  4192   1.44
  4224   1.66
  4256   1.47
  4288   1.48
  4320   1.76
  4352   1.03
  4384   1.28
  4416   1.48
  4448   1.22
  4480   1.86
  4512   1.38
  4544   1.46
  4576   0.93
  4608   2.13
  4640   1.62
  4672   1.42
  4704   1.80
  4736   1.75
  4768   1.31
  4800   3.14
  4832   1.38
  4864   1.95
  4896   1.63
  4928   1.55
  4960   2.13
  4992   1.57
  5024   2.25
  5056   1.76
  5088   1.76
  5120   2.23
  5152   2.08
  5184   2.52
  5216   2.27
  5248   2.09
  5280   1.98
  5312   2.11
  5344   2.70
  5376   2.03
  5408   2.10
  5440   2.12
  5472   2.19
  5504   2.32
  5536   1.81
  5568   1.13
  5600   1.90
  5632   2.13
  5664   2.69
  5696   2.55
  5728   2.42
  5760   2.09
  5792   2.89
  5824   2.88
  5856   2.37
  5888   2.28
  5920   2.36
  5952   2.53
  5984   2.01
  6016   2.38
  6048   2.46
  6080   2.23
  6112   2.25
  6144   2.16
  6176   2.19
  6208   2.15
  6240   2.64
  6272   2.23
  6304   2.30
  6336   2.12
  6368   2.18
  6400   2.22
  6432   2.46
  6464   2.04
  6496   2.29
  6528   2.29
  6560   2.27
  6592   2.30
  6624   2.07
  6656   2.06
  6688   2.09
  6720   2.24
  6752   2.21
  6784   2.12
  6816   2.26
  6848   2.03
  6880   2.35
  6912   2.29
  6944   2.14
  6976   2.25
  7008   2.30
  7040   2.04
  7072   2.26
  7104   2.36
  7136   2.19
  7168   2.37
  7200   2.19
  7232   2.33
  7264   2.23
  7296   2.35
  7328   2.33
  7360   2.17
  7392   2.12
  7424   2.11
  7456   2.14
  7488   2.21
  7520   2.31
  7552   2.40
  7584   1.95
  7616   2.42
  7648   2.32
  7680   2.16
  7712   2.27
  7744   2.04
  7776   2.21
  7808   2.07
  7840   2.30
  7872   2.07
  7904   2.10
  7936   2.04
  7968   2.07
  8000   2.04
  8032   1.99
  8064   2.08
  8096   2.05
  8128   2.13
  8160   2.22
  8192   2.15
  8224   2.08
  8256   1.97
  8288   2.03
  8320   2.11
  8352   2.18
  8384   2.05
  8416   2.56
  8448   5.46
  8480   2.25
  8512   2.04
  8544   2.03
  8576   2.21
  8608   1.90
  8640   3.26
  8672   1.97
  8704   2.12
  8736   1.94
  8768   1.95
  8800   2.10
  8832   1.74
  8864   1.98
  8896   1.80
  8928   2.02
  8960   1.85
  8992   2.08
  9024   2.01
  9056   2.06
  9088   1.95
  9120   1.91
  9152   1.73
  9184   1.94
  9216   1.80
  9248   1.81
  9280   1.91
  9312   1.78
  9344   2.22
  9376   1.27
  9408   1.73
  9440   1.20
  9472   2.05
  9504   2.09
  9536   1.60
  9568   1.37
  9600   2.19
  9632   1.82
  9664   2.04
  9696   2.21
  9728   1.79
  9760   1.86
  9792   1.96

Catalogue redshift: 0.28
